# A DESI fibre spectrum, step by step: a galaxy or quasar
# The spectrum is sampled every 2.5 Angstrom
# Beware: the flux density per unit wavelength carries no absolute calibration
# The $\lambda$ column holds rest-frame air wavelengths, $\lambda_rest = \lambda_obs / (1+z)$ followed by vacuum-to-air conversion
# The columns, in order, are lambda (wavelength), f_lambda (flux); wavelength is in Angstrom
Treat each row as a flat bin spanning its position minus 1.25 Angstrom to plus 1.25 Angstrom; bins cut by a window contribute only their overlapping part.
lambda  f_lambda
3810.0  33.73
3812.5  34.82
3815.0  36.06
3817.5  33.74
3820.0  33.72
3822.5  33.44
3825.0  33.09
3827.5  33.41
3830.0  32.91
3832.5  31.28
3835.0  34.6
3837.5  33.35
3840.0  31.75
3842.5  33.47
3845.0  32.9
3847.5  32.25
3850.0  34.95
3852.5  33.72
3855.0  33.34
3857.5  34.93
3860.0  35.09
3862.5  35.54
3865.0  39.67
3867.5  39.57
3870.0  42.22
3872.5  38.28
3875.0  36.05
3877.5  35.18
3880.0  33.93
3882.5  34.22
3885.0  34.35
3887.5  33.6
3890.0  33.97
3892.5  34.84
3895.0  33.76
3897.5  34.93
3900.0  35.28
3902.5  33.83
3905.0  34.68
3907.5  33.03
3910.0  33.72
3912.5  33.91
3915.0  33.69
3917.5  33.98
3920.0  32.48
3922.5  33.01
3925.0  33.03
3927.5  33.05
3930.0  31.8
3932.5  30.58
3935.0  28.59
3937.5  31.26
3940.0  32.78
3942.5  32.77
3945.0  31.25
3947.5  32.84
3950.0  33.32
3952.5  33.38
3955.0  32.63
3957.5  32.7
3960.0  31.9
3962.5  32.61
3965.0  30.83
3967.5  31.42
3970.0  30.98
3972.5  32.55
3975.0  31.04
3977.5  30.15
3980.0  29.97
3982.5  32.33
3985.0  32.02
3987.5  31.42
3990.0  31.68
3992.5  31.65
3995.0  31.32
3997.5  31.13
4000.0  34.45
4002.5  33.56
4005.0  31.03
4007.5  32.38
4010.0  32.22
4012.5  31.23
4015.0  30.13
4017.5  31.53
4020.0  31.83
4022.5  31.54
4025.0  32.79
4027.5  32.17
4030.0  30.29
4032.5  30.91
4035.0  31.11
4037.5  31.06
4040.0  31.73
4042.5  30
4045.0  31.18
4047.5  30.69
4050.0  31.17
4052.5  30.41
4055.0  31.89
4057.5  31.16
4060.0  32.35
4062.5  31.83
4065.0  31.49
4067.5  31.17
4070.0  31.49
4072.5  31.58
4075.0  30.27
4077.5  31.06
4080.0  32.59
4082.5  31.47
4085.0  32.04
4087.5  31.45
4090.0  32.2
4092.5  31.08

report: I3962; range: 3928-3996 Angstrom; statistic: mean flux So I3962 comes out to 31.7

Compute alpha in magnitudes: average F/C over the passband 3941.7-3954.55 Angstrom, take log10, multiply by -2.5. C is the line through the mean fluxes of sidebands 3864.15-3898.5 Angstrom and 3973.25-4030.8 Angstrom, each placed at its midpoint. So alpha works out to 0.029 mag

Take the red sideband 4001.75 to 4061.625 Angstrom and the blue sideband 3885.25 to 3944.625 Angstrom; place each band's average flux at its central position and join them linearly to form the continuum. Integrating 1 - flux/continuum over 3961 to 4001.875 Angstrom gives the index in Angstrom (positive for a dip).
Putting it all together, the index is 0.67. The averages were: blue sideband 33.1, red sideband 31.4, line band 31.6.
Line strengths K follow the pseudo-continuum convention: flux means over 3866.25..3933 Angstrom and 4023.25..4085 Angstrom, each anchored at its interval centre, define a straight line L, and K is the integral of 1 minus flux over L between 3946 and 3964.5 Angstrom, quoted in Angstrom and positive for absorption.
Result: 0.4 Angstrom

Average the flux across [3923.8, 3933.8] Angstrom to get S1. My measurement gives 32.1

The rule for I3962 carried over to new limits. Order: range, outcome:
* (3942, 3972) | 32.2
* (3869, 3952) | 33.7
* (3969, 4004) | 31.7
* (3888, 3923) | 33.9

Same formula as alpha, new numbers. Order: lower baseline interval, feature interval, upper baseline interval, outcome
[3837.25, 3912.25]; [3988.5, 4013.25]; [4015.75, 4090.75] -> 0.01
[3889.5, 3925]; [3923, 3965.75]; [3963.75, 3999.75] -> 0.02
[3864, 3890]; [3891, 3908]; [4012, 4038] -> 0.04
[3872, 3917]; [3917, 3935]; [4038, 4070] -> 0.05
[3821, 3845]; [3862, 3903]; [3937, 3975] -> -0.10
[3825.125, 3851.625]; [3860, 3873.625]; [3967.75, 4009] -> -0.18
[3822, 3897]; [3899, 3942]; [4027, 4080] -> 0.02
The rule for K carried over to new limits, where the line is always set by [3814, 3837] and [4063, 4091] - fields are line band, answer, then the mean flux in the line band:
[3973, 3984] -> 0.4 Angstrom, 31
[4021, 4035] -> 0.2 Angstrom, 31.5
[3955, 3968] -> 0.2 Angstrom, 32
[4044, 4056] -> 0.3 Angstrom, 31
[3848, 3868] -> -1.4 Angstrom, 35.6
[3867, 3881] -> -1.8 Angstrom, 37.5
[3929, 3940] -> 0.6 Angstrom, 30.8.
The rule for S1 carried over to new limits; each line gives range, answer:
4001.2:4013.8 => 32.1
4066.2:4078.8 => 31.1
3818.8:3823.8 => 33.6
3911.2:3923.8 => 33.4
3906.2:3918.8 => 33.7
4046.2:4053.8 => 30.8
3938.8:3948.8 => 32.4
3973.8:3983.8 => 30.9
